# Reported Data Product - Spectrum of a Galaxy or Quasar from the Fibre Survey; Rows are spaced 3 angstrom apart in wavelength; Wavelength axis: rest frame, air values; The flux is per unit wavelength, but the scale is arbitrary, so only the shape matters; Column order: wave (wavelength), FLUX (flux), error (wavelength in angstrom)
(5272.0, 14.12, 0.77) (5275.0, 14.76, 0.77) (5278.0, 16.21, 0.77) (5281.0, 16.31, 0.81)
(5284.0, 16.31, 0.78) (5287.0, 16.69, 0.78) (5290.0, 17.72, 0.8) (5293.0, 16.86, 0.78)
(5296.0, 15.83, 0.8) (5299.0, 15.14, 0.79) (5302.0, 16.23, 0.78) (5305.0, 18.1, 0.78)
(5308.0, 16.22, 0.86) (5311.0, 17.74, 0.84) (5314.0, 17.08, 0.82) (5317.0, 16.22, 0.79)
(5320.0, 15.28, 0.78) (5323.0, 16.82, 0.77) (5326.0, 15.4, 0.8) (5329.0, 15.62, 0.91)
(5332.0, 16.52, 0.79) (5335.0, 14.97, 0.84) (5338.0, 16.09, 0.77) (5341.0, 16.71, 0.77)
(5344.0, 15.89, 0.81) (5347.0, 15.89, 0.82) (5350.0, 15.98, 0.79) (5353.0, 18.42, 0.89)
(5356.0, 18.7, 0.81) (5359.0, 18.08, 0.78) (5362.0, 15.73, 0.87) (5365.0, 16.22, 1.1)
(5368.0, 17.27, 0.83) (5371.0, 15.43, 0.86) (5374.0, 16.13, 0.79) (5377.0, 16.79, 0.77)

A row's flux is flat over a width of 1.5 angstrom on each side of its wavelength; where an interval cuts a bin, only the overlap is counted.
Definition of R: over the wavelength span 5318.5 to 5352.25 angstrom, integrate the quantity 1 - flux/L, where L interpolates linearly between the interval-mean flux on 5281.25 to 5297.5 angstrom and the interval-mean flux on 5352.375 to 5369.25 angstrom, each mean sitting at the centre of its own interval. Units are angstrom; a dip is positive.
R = 2.2 angstrom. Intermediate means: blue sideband 16.7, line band 16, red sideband 17.4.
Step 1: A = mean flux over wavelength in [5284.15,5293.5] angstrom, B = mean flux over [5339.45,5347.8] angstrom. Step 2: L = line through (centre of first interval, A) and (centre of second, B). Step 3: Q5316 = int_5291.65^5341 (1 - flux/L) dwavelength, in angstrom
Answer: 0.96 angstrom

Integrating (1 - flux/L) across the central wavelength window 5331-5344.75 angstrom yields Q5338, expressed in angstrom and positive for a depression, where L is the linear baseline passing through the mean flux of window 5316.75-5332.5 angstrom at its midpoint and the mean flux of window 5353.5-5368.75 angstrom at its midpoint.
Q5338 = 0.3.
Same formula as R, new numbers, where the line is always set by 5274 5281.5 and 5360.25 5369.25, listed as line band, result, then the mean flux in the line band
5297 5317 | -0.9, 16.7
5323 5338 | 0.3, 15.8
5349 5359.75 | -1.0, 17.9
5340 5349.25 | 0.1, 16.1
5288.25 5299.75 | -0.4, 16.5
